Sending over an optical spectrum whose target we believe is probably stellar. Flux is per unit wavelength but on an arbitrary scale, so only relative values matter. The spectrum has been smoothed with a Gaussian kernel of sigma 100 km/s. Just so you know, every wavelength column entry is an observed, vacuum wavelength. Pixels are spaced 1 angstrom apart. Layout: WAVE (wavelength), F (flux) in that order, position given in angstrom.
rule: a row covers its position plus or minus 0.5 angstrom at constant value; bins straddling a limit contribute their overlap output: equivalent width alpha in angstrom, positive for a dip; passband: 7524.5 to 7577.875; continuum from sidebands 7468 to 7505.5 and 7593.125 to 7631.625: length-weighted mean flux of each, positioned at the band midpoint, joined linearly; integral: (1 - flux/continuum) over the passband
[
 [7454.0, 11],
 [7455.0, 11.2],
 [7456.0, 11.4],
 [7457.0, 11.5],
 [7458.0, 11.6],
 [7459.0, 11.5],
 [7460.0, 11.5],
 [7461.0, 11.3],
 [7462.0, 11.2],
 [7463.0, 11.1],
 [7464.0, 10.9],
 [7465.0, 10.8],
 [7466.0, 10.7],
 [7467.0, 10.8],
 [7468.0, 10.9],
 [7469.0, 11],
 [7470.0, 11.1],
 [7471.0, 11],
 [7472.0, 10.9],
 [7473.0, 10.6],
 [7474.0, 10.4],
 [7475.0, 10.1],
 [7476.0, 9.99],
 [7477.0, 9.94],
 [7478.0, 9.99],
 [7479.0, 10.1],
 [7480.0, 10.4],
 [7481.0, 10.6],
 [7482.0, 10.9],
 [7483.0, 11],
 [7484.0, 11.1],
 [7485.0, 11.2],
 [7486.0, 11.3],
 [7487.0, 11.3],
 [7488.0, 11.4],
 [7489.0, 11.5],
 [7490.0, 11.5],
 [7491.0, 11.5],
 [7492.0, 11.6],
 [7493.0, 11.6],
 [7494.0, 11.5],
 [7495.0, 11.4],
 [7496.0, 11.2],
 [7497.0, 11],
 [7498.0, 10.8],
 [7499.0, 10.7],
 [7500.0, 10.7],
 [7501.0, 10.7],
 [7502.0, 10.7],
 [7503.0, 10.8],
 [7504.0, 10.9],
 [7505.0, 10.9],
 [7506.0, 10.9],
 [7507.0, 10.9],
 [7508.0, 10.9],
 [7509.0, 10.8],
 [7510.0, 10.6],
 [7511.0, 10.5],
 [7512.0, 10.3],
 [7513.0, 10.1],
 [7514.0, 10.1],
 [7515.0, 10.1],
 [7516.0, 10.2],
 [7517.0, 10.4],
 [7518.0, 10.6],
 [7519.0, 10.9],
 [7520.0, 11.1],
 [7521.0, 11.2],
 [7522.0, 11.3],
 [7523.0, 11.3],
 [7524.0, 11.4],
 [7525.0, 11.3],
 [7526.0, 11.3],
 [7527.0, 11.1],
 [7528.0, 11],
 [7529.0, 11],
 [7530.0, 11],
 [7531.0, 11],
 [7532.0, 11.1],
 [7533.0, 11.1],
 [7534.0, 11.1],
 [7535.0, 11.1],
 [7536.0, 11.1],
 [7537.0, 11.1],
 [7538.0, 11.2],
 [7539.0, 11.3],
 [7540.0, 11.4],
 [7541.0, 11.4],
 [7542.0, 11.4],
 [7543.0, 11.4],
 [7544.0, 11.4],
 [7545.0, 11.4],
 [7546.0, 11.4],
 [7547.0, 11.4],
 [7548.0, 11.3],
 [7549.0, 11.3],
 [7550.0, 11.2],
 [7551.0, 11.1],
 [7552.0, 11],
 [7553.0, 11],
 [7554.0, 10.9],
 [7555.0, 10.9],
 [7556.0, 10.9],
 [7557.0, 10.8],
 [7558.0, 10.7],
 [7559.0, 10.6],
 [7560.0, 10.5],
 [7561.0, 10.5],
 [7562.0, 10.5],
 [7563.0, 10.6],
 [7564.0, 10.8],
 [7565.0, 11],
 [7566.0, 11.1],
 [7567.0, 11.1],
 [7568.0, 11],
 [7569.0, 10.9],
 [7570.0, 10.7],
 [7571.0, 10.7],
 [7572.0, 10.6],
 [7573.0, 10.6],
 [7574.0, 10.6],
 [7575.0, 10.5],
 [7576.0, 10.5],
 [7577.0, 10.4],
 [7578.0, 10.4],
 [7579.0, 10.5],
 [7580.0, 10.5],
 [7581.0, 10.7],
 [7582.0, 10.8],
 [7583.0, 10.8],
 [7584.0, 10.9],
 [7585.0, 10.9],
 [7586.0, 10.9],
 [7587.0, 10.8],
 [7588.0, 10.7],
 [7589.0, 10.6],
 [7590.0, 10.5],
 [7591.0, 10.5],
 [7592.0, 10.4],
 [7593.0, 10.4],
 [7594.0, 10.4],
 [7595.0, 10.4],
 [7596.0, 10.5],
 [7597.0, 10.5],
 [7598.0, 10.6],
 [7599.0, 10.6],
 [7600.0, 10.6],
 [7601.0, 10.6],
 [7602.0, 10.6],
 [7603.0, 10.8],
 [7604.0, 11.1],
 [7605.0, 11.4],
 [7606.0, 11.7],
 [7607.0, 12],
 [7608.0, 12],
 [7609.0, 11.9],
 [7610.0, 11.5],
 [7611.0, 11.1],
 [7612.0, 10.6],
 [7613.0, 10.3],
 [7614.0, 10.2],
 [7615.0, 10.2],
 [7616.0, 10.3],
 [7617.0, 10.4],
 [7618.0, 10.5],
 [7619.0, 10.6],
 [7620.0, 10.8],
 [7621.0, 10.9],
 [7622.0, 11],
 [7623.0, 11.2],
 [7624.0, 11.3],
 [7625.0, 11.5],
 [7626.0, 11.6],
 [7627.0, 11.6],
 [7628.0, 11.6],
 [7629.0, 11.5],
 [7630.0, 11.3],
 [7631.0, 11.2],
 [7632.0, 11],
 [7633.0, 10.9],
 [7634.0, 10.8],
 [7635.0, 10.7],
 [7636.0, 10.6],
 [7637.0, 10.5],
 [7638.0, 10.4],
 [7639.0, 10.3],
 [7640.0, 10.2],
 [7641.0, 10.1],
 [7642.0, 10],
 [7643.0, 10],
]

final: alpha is -0.2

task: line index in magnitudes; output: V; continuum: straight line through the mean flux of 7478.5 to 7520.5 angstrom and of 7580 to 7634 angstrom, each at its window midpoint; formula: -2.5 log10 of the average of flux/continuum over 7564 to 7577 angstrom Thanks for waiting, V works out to 0.01 mag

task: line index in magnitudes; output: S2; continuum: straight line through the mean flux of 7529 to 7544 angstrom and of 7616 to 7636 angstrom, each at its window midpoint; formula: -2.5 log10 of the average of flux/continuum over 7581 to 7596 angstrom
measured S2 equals 0.05 mag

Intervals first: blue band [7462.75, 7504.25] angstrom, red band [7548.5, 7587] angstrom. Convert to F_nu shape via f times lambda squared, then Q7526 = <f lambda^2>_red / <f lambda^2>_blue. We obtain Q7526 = 1.01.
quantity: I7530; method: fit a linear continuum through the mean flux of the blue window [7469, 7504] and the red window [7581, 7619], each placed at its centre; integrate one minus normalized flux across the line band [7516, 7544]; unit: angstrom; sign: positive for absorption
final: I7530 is -0.7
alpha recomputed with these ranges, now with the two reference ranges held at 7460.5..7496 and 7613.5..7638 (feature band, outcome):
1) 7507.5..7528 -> 0.28 angstrom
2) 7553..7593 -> 0.81 angstrom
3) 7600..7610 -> -0.36 angstrom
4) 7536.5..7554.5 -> -0.54 angstrom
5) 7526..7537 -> -0.15 angstrom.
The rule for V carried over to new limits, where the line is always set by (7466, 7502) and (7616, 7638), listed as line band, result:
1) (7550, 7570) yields 0.01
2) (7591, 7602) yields 0.05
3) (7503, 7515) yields 0.03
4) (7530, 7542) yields -0.02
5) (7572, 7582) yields 0.04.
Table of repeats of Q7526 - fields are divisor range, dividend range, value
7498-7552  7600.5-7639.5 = 1.03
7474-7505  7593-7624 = 1.03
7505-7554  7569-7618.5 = 0.99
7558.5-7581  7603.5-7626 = 1.05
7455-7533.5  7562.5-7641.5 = 1.02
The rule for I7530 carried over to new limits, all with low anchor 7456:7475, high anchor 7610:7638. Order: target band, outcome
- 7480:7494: -0.30 angstrom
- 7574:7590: 0.41 angstrom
